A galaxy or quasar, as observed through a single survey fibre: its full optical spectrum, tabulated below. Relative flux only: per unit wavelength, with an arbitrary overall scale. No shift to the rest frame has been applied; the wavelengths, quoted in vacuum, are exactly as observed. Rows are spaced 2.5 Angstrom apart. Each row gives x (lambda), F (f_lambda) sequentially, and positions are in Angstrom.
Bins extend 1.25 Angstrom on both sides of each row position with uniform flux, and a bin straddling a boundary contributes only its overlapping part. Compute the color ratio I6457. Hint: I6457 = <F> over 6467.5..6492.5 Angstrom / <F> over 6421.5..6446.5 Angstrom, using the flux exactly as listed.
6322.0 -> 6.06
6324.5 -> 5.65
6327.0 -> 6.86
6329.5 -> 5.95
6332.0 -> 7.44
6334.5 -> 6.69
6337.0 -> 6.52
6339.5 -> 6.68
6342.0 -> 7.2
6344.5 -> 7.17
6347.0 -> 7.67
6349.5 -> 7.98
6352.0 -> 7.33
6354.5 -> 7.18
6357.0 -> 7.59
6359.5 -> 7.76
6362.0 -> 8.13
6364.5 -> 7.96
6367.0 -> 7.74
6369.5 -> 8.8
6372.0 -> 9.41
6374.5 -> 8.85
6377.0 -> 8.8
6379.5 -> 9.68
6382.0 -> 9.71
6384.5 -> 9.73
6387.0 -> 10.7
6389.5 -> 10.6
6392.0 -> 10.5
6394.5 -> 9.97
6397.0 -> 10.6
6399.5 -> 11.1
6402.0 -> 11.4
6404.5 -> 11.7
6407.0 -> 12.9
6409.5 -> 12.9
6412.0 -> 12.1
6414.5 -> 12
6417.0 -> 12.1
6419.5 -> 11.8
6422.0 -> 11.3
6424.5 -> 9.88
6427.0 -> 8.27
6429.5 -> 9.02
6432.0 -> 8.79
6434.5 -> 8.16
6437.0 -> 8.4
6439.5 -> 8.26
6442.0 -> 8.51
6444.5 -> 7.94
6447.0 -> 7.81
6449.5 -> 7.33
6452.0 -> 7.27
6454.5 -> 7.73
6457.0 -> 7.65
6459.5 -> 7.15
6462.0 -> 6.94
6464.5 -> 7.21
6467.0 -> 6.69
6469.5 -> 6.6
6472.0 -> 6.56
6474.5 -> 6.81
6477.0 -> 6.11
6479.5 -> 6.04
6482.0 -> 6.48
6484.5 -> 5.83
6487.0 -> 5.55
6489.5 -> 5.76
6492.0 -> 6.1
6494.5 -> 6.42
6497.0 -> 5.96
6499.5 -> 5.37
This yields 0.7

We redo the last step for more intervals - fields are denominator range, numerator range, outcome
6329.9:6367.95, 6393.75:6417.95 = 1.59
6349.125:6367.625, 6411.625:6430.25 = 1.40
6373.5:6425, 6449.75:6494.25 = 0.61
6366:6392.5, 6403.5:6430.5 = 1.19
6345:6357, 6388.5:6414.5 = 1.52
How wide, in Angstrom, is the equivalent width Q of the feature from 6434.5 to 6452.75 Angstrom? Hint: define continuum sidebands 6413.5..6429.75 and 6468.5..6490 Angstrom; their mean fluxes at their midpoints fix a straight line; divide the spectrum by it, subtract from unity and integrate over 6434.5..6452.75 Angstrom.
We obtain 2.1 Angstrom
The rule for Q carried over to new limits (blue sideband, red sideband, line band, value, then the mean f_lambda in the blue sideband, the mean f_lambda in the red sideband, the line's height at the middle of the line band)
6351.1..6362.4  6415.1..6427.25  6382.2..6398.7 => -1.8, 7.57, 10.9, 9.33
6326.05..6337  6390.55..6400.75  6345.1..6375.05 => 1.5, 6.71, 10.5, 8.42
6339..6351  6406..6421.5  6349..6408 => 2.2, 7.38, 12.2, 9.75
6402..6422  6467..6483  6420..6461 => 4.9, 12.1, 6.45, 9.55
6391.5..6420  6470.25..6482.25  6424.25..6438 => 1.5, 11.6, 6.4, 9.74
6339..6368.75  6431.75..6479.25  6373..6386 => -3.2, 7.58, 7.41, 7.53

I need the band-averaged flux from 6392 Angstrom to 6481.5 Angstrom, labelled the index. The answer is 9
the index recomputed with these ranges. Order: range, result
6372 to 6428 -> 10.7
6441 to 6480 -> 7.16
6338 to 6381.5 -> 8.02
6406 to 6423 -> 12.2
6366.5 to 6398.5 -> 9.68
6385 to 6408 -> 11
